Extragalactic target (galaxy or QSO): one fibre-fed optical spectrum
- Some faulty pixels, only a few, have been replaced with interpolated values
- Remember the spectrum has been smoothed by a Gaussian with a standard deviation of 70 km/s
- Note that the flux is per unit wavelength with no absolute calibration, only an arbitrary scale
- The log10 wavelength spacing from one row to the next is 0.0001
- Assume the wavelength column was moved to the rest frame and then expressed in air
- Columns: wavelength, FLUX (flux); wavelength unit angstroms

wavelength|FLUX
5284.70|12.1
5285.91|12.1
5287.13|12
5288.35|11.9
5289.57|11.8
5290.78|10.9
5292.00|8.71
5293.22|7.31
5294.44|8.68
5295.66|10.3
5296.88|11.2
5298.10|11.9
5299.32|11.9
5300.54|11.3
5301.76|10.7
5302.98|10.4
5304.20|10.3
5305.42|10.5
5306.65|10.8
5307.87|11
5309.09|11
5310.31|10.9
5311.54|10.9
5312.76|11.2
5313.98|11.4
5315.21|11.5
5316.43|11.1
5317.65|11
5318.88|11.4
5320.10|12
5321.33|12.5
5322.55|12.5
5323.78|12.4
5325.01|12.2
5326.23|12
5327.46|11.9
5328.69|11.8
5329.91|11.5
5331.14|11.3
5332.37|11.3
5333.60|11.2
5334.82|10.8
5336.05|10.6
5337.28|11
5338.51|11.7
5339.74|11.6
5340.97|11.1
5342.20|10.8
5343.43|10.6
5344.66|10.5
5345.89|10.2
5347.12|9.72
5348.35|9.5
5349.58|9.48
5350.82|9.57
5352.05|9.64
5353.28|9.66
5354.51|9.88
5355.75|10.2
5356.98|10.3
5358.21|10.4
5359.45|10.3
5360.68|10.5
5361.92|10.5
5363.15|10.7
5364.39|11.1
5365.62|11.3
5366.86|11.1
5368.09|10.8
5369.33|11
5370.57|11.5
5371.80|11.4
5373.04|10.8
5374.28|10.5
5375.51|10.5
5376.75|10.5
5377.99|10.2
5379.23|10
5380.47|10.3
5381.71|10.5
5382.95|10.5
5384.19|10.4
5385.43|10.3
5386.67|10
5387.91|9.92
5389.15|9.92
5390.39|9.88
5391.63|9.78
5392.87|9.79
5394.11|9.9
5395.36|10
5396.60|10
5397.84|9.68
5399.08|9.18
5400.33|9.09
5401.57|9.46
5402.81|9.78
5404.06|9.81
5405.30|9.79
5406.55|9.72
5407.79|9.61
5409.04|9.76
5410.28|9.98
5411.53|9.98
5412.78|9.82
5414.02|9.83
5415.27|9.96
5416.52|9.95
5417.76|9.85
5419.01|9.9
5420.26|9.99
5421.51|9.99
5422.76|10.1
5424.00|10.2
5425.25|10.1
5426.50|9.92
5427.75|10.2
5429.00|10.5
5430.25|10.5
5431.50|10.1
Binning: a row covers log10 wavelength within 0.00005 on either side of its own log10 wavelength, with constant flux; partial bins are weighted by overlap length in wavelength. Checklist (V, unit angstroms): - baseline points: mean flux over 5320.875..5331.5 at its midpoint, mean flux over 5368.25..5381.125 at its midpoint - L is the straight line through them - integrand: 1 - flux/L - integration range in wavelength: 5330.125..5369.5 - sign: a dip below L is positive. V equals 2.71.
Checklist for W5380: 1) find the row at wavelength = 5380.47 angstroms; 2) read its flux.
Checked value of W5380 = 10.3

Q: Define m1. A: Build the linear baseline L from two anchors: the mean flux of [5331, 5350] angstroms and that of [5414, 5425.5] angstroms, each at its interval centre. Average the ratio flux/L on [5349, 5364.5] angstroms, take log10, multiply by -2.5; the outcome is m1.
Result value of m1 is 0.04 mag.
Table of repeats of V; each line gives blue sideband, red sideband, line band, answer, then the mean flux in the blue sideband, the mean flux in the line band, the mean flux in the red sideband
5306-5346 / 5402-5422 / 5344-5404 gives 1.69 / 11.3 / 10.2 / 9.85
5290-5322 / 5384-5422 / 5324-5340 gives -1.40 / 10.8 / 11.5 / 9.83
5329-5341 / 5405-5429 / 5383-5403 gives 0.94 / 11.2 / 9.84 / 9.95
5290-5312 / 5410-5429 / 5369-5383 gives -0.63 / 10.5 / 10.6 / 10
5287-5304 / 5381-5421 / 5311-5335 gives -2.77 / 10.6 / 11.6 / 9.88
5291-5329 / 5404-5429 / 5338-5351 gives 0.29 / 11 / 10.4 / 9.94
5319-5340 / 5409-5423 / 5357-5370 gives 0.27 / 11.7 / 10.7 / 9.93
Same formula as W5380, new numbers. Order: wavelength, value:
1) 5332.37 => 11.3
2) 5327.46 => 11.9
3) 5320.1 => 12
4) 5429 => 10.5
